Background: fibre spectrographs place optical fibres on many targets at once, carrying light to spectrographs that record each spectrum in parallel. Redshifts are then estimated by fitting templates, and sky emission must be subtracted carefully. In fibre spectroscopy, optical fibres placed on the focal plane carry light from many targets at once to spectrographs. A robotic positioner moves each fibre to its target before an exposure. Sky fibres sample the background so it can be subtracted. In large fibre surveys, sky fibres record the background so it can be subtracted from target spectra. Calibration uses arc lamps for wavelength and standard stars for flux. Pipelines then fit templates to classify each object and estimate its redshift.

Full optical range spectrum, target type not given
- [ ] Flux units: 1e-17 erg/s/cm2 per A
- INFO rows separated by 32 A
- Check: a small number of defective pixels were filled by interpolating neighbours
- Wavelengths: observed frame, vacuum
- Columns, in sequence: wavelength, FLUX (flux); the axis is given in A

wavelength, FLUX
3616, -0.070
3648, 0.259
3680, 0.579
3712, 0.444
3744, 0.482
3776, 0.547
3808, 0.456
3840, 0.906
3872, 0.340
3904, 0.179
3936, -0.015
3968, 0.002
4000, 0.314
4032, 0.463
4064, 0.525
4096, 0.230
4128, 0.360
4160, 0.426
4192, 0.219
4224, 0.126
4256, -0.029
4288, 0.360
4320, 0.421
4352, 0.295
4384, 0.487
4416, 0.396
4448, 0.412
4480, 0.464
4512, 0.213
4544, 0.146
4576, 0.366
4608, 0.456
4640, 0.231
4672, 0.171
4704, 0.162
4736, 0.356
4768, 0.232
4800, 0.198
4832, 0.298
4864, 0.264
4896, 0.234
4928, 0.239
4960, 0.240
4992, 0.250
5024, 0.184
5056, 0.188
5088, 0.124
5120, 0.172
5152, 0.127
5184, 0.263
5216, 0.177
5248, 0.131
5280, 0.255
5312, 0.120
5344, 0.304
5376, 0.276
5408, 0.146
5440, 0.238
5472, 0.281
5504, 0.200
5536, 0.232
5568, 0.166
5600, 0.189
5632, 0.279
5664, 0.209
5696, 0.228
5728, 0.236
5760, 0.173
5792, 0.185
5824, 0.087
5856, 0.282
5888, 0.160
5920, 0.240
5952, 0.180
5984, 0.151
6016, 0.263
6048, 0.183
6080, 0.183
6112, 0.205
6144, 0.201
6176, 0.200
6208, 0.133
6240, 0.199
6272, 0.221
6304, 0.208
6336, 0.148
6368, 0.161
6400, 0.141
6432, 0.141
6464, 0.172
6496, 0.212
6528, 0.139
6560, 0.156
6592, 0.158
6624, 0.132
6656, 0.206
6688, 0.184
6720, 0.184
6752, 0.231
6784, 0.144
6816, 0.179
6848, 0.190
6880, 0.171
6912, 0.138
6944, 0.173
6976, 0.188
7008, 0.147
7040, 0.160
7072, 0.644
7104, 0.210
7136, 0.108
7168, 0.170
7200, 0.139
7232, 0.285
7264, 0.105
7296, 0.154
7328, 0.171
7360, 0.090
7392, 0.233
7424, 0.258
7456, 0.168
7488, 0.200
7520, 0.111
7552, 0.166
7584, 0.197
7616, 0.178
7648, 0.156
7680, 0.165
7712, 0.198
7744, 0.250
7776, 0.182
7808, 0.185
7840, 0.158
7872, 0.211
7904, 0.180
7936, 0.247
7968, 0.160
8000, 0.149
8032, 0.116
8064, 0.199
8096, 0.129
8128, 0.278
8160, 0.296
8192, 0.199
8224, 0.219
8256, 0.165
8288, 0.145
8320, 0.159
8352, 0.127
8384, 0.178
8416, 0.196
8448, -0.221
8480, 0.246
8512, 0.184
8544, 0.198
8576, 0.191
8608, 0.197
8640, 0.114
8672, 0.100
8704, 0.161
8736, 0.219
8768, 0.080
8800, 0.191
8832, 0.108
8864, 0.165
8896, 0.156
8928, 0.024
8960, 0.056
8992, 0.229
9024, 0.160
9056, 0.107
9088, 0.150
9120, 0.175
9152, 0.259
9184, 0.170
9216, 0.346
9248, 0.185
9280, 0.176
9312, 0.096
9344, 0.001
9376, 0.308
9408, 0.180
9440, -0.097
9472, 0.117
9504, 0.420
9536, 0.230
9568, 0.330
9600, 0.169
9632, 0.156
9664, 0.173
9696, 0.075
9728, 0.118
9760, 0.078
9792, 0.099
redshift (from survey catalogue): 0.897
